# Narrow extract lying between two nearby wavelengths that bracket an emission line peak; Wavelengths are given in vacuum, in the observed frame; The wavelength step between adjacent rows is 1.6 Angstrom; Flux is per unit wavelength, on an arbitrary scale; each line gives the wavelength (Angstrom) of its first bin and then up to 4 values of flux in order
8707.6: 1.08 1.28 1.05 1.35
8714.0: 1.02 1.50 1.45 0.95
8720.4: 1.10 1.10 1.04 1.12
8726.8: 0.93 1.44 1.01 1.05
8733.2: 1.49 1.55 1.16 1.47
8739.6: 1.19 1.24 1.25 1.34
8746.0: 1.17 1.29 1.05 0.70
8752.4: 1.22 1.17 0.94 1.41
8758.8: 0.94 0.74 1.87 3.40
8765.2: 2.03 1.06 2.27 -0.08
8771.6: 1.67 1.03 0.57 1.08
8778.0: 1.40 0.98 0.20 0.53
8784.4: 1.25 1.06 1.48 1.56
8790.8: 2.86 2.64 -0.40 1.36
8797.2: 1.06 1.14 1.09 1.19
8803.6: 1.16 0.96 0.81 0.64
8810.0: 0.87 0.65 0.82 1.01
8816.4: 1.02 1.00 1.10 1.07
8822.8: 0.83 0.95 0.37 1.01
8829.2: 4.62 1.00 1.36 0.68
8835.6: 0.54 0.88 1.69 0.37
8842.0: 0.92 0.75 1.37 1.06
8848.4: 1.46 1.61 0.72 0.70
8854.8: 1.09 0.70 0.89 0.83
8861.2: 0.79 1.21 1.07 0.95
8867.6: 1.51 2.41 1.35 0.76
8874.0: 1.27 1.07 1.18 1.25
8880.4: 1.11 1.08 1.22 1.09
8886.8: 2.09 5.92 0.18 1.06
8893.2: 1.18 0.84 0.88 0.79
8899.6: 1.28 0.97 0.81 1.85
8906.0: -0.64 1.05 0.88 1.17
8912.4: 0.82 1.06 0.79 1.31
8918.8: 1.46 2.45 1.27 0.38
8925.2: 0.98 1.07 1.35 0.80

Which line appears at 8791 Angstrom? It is [N II]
